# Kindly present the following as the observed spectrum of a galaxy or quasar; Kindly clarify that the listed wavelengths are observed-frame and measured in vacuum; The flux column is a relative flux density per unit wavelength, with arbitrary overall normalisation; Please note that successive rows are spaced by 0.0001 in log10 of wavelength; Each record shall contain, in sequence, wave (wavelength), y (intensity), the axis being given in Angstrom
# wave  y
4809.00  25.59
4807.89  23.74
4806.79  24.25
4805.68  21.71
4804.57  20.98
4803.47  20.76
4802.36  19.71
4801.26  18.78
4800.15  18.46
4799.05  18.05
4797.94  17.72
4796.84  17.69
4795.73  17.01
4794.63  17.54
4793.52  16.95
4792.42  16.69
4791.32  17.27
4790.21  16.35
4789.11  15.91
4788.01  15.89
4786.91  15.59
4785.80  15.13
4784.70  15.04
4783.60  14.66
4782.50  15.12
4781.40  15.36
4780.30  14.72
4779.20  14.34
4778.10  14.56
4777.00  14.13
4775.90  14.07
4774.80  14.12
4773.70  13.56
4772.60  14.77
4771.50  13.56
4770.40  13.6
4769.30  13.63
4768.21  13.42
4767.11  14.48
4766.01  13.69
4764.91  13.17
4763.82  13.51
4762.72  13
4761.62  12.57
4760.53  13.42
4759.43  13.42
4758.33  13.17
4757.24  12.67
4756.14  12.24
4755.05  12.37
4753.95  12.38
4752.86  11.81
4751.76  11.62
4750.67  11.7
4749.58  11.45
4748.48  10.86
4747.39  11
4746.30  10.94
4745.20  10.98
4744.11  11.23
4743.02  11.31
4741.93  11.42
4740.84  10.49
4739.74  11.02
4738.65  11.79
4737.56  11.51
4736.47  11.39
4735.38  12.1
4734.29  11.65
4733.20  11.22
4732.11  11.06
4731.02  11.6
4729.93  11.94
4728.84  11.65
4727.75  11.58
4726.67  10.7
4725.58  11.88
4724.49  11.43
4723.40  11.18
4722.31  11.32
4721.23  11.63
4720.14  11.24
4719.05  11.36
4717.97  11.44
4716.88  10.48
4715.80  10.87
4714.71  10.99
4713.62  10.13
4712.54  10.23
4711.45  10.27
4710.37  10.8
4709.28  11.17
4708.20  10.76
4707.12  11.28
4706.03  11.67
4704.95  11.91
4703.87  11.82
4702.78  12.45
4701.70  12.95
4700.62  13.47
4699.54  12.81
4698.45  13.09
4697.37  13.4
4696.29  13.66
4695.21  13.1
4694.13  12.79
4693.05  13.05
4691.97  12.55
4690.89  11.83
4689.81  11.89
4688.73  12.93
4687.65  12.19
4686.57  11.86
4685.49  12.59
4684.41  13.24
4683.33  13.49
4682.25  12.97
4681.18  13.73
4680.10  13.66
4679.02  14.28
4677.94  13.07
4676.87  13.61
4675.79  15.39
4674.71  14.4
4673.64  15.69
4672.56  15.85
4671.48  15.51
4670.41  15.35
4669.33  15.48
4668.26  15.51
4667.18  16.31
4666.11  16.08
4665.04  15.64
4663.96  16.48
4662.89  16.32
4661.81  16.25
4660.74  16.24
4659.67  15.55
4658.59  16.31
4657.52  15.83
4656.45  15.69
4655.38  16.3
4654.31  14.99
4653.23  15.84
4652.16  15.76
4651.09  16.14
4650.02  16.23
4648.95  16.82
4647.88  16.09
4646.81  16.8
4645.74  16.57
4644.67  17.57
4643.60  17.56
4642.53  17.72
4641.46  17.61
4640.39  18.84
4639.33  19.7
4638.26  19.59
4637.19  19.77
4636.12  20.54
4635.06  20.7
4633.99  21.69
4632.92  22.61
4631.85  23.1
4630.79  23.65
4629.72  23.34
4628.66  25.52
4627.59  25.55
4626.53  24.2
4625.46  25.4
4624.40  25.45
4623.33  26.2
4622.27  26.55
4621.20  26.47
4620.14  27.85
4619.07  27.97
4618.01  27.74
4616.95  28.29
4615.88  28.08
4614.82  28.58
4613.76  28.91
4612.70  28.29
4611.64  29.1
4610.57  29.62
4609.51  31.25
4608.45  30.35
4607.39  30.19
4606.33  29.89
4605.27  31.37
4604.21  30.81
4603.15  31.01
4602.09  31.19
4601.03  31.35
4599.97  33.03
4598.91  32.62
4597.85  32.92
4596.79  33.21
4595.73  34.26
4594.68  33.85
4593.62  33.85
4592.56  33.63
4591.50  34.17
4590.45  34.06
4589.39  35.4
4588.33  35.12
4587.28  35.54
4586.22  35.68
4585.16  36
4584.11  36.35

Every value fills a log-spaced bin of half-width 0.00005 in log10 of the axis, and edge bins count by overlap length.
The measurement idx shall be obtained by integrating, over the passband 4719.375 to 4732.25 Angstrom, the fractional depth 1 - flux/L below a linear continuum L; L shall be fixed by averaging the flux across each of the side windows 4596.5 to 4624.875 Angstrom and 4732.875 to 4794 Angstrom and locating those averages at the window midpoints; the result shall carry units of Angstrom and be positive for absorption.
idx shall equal 4.3 Angstrom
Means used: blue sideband 29.5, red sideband 13.3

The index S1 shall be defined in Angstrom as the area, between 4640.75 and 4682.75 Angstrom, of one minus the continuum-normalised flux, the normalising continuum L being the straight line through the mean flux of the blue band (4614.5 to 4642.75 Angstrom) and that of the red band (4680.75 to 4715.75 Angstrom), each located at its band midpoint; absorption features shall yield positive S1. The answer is 5.7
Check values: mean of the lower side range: 23.8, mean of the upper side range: 12.2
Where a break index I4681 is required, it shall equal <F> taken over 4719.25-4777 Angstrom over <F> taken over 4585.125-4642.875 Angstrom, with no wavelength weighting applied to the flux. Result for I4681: 0.43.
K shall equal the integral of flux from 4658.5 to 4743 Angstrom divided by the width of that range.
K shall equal 12.8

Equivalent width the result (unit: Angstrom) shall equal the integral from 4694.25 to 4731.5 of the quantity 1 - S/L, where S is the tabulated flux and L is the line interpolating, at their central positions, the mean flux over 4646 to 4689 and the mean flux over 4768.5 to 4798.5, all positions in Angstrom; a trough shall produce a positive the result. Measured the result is 8.6 Angstrom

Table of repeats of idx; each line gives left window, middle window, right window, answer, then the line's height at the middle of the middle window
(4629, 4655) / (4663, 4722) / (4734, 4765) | 9.9 Angstrom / 15.5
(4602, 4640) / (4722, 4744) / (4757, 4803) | 8.4 Angstrom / 18.5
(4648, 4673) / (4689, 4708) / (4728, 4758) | 1.9 Angstrom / 13.9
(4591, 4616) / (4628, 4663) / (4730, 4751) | 9.7 Angstrom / 25.2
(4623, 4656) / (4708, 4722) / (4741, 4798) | 4.7 Angstrom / 16.4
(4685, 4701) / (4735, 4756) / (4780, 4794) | 4.3 Angstrom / 14.4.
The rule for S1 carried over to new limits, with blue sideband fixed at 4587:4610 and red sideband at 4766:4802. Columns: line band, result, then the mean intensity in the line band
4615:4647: 7.4 Angstrom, 22.9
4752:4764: 3.5 Angstrom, 12.7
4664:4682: 7.6 Angstrom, 15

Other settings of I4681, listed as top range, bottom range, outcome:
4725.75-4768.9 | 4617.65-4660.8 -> 0.59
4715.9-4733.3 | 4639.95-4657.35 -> 0.68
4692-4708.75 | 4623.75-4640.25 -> 0.55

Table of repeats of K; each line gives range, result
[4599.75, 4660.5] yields 23.2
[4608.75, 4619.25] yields 28.9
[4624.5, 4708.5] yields 16.1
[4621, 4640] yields 23.2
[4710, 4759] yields 11.4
